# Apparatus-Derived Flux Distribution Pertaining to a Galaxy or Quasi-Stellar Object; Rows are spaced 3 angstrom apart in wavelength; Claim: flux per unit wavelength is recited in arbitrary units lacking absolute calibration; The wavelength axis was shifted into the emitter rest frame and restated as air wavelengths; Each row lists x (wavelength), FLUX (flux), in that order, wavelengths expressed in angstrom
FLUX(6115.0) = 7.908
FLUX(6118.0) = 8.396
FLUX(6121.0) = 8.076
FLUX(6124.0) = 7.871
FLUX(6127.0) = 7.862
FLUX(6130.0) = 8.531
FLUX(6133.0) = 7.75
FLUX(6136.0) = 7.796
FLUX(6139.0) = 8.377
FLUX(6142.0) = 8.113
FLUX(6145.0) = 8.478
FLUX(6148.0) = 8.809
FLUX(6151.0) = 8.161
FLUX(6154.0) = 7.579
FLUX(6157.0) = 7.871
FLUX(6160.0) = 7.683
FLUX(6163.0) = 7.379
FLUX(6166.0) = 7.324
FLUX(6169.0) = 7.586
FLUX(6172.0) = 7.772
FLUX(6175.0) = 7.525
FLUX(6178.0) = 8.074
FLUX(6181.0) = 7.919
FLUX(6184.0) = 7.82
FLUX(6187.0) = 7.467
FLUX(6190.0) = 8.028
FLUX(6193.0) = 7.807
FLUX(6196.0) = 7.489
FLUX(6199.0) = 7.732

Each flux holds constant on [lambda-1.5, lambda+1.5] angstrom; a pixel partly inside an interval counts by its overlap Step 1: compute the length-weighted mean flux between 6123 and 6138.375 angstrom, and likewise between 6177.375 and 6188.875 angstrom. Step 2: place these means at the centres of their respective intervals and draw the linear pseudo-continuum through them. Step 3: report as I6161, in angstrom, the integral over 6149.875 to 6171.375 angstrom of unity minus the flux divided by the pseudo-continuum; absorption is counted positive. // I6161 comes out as 0.6 angstrom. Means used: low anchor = 7.99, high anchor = 7.81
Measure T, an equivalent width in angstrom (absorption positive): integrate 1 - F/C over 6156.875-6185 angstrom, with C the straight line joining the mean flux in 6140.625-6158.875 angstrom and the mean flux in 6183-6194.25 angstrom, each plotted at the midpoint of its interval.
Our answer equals 0.9 angstrom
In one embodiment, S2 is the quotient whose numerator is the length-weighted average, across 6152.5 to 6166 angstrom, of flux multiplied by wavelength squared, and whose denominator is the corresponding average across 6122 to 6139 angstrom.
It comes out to 1.0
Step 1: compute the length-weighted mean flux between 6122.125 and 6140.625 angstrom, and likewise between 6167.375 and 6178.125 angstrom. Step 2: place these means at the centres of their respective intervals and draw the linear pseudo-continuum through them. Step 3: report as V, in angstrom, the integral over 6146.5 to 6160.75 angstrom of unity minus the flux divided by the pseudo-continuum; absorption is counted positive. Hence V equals -0.3 angstrom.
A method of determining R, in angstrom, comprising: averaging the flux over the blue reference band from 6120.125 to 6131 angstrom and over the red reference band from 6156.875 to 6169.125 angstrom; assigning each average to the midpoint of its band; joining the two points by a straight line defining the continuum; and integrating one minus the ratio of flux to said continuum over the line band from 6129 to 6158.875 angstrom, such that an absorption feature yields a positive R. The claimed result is -1.3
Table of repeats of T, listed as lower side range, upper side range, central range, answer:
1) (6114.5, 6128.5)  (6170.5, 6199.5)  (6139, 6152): -0.8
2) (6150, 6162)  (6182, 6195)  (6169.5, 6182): 0.0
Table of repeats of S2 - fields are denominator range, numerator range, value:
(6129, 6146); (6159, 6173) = 0.93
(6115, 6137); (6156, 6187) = 0.97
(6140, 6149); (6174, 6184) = 0.94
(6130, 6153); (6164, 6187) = 0.95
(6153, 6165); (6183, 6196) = 1.03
